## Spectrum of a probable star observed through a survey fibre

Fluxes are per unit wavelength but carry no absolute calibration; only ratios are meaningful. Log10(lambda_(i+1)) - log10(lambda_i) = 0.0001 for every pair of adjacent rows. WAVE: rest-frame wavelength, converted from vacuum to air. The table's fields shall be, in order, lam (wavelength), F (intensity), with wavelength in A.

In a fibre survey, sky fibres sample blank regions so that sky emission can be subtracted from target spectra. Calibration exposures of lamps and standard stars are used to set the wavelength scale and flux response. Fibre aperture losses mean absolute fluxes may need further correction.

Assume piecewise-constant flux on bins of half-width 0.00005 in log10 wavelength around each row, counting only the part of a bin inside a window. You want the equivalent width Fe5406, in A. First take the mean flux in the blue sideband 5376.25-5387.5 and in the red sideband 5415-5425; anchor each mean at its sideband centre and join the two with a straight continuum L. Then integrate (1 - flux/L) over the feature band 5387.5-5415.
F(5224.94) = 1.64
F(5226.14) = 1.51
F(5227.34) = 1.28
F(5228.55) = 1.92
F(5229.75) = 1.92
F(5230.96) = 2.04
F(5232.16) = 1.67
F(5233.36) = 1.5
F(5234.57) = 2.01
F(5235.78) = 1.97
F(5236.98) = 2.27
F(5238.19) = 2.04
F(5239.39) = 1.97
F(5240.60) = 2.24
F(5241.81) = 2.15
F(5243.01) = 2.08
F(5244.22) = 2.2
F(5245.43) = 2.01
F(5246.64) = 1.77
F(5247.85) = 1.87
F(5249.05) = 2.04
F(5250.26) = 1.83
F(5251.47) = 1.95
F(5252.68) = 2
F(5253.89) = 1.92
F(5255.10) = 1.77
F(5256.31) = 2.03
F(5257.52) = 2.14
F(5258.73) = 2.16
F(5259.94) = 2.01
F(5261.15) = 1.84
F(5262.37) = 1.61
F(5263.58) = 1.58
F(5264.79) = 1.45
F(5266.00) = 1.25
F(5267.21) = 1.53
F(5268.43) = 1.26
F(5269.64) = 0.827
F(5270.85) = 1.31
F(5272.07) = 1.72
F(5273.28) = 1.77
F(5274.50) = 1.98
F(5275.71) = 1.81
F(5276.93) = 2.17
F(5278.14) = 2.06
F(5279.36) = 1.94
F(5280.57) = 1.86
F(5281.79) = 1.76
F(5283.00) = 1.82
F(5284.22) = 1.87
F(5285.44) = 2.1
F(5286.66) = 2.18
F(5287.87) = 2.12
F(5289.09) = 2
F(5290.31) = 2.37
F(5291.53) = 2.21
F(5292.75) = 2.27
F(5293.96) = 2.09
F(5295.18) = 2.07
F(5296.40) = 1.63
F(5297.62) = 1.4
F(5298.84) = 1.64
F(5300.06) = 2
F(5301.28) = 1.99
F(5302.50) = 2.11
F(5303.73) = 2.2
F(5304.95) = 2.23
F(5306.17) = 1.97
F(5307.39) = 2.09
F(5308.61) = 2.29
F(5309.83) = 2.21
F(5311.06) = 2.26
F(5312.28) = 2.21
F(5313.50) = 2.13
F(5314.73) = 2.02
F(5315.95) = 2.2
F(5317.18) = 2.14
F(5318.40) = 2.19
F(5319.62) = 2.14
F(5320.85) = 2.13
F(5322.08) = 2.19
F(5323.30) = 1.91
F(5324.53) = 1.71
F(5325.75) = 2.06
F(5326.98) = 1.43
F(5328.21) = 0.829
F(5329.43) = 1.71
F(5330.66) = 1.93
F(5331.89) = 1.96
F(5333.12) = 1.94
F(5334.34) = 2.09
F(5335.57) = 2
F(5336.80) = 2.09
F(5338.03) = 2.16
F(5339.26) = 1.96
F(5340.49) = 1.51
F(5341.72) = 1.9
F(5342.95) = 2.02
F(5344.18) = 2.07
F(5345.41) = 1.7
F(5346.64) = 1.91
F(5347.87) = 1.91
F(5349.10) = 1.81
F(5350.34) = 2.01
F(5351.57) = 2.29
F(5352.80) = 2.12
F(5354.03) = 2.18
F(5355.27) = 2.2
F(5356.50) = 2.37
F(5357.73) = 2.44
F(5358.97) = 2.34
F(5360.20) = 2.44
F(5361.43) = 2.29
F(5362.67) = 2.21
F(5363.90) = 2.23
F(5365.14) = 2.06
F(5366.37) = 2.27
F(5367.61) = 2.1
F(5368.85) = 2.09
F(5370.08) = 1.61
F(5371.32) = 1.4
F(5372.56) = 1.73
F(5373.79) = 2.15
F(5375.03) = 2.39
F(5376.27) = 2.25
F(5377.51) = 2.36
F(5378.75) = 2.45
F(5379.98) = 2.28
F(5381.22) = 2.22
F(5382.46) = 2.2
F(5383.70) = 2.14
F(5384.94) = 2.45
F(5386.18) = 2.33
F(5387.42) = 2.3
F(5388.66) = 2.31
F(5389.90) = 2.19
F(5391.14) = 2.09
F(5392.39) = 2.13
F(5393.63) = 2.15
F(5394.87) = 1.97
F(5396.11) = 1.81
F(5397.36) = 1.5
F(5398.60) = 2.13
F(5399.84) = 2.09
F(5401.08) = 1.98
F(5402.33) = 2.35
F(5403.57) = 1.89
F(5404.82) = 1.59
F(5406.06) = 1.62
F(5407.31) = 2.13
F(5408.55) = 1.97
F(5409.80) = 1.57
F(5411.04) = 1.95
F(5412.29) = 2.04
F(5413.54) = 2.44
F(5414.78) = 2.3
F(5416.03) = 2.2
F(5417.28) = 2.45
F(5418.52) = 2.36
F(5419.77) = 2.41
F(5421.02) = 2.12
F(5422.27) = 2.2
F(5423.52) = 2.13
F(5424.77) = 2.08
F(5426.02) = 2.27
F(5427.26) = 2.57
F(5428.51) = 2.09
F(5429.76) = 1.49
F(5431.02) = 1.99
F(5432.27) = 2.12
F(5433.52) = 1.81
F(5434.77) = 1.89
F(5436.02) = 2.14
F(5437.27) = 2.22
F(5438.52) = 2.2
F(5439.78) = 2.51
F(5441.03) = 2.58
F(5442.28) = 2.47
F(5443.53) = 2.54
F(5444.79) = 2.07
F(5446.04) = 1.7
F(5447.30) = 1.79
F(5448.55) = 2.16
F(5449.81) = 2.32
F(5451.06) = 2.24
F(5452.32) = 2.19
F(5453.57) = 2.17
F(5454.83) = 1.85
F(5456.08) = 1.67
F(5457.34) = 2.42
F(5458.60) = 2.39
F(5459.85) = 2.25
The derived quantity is 3.2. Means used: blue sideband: 2.3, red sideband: 2.25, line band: 2.01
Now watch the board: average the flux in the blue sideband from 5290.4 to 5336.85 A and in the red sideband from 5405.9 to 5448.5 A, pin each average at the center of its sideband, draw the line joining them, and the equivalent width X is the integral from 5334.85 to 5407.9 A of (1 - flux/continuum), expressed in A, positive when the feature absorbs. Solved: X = -0.6 A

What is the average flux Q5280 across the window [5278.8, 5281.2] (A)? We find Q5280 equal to 1.9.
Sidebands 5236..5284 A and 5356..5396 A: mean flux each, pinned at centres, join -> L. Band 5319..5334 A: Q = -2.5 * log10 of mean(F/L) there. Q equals 0.11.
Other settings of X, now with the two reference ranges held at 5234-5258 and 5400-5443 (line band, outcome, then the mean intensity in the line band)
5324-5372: 2.2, 1.98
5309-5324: -0.6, 2.14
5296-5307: 0.7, 1.92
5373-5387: -1.3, 2.29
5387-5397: 0.0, 2.1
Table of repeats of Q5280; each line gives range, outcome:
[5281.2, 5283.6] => 1.79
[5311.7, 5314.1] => 2.17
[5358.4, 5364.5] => 2.3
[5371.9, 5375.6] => 2.08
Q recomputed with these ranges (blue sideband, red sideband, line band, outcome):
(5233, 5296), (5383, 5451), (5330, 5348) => 0.034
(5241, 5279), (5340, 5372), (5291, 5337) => -0.023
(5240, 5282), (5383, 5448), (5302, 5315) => -0.131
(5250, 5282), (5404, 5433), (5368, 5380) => -0.037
